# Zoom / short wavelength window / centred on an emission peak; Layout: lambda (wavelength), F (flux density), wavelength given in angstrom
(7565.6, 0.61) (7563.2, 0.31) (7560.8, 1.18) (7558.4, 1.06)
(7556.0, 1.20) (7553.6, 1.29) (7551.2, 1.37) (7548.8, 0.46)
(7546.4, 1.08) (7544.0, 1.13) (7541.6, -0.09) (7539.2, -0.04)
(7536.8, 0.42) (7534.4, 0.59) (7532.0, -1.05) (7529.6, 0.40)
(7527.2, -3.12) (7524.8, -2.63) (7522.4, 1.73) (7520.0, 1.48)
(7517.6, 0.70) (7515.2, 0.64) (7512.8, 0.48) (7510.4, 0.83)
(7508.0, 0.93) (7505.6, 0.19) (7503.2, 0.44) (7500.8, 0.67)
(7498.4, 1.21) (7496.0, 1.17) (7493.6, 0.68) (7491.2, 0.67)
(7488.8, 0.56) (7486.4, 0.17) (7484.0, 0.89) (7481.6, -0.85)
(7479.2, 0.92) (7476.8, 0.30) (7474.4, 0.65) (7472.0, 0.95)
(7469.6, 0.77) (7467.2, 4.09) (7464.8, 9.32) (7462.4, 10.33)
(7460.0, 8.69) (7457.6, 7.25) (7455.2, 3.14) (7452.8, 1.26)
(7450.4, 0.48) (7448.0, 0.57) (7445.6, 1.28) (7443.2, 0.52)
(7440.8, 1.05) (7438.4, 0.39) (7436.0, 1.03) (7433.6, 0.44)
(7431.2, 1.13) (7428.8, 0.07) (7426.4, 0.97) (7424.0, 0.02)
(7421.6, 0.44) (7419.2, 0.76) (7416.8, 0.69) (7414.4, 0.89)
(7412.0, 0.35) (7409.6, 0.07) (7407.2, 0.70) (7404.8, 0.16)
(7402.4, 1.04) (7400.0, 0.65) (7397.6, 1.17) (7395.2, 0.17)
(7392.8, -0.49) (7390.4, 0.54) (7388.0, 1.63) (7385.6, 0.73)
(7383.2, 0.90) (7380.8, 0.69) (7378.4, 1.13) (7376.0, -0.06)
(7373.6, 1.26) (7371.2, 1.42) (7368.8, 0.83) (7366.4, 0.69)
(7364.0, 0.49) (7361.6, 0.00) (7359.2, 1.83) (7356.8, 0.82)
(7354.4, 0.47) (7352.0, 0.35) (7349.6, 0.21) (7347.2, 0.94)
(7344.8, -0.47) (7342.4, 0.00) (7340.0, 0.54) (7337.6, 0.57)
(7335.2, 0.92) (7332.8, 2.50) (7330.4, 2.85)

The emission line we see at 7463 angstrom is [O II]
